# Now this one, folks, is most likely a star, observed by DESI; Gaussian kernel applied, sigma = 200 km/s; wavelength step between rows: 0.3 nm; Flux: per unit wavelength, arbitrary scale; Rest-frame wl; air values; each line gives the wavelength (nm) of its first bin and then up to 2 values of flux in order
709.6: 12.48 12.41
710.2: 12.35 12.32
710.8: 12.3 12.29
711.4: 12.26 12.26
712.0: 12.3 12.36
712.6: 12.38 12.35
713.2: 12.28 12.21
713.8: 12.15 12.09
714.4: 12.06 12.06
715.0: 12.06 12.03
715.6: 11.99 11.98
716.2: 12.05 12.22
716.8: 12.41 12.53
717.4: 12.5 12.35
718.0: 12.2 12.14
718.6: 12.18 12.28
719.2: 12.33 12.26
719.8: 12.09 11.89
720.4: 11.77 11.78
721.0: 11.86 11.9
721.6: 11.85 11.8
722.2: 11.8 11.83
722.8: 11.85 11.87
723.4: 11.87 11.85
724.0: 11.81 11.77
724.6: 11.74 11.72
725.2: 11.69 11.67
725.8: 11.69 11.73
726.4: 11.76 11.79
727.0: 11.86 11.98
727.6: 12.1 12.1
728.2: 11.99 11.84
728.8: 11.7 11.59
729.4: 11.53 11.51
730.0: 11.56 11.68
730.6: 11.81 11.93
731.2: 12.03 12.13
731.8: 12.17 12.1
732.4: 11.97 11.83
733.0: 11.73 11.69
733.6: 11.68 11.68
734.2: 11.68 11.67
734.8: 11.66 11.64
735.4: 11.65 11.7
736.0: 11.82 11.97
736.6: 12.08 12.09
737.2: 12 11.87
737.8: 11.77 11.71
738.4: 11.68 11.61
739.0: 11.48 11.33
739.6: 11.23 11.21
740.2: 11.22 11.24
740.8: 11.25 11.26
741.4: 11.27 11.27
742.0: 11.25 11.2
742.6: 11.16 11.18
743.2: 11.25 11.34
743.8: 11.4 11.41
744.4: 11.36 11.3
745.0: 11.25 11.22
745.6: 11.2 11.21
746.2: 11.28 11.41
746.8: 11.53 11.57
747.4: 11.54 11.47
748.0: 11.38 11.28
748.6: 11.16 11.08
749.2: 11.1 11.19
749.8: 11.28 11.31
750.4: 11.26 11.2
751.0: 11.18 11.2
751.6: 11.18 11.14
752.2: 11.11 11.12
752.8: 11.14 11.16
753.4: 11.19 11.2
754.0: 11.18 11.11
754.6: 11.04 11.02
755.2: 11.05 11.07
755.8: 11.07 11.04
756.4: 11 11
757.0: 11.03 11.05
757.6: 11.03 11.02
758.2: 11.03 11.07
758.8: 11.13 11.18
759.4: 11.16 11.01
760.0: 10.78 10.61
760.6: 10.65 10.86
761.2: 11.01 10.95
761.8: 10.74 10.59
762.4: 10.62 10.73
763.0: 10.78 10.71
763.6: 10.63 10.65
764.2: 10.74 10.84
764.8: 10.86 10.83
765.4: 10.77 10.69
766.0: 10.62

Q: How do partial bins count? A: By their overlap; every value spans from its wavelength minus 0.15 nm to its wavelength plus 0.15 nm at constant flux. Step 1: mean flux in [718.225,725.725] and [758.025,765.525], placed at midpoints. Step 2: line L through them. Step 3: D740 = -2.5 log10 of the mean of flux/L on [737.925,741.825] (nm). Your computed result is 0.01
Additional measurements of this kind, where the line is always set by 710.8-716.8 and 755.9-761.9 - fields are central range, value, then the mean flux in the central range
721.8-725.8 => 0.01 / 11.8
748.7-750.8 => 0.00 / 11.2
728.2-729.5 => 0.01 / 11.7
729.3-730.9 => 0.01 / 11.7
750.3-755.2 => 0.00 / 11.1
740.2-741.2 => 0.02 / 11.2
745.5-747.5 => -0.01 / 11.4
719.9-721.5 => 0.01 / 11.8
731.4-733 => -0.03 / 12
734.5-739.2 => -0.02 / 11.8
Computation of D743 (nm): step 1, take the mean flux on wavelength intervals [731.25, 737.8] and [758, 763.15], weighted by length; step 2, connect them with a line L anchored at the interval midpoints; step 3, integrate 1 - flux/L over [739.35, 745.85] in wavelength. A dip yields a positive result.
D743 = 0.16 nm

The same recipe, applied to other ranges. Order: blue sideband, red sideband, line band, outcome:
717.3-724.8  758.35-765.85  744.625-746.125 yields 0.008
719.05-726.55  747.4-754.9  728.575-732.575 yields -0.053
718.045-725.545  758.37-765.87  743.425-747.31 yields -0.025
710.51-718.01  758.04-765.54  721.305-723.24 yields 0.025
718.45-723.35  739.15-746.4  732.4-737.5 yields -0.125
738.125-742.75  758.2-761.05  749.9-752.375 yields -0.019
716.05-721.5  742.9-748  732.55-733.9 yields -0.001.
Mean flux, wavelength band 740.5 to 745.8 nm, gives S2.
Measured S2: 11.3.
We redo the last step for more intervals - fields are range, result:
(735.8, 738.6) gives 11.9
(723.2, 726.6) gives 11.8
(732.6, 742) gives 11.6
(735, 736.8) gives 11.8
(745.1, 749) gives 11.3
